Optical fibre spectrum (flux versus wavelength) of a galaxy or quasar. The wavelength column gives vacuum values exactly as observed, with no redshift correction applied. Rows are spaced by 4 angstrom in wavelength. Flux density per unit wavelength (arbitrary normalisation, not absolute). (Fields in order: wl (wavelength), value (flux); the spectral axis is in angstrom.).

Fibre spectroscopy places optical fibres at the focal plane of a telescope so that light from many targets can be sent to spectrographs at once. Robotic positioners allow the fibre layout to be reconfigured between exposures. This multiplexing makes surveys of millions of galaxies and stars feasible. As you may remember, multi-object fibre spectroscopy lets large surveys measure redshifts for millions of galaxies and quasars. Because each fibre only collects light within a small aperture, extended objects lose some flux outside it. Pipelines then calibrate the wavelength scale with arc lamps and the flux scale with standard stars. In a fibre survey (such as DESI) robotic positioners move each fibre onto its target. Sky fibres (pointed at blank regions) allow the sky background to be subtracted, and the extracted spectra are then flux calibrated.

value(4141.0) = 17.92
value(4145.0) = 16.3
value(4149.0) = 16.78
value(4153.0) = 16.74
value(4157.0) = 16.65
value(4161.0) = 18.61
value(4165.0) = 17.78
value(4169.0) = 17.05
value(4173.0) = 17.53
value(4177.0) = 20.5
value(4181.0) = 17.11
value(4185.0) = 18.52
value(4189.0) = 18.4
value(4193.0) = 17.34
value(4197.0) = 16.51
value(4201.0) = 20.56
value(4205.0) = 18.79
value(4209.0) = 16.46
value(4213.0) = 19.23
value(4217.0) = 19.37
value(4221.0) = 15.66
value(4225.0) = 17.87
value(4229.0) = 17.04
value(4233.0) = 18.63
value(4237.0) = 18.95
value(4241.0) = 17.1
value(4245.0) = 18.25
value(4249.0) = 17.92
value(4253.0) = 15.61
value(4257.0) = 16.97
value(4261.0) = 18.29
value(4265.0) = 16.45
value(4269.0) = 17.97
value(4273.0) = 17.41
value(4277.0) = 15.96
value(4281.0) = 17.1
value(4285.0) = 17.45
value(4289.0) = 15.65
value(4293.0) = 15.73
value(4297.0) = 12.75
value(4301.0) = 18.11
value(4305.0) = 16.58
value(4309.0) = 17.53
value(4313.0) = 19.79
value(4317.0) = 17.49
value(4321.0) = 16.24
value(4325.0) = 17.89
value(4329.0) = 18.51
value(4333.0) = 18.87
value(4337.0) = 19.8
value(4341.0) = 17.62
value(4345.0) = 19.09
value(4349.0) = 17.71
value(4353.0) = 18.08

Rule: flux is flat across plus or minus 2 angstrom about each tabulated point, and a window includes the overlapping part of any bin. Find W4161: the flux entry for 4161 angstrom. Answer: 18.61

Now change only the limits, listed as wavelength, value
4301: 18.11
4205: 18.79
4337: 19.8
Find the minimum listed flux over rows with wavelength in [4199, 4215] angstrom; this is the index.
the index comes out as 16.46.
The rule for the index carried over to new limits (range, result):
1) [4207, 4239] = 15.66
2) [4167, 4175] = 17.05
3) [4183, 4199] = 16.51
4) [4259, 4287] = 15.96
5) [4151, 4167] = 16.65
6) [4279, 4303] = 12.75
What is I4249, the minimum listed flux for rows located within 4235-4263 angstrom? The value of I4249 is 15.61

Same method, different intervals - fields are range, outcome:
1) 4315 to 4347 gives 16.24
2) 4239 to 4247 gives 17.1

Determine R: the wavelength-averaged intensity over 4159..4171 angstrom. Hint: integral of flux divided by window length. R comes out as 17.8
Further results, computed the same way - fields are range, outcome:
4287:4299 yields 14.7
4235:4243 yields 18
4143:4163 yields 17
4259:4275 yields 17.5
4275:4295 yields 16.4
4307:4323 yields 17.8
